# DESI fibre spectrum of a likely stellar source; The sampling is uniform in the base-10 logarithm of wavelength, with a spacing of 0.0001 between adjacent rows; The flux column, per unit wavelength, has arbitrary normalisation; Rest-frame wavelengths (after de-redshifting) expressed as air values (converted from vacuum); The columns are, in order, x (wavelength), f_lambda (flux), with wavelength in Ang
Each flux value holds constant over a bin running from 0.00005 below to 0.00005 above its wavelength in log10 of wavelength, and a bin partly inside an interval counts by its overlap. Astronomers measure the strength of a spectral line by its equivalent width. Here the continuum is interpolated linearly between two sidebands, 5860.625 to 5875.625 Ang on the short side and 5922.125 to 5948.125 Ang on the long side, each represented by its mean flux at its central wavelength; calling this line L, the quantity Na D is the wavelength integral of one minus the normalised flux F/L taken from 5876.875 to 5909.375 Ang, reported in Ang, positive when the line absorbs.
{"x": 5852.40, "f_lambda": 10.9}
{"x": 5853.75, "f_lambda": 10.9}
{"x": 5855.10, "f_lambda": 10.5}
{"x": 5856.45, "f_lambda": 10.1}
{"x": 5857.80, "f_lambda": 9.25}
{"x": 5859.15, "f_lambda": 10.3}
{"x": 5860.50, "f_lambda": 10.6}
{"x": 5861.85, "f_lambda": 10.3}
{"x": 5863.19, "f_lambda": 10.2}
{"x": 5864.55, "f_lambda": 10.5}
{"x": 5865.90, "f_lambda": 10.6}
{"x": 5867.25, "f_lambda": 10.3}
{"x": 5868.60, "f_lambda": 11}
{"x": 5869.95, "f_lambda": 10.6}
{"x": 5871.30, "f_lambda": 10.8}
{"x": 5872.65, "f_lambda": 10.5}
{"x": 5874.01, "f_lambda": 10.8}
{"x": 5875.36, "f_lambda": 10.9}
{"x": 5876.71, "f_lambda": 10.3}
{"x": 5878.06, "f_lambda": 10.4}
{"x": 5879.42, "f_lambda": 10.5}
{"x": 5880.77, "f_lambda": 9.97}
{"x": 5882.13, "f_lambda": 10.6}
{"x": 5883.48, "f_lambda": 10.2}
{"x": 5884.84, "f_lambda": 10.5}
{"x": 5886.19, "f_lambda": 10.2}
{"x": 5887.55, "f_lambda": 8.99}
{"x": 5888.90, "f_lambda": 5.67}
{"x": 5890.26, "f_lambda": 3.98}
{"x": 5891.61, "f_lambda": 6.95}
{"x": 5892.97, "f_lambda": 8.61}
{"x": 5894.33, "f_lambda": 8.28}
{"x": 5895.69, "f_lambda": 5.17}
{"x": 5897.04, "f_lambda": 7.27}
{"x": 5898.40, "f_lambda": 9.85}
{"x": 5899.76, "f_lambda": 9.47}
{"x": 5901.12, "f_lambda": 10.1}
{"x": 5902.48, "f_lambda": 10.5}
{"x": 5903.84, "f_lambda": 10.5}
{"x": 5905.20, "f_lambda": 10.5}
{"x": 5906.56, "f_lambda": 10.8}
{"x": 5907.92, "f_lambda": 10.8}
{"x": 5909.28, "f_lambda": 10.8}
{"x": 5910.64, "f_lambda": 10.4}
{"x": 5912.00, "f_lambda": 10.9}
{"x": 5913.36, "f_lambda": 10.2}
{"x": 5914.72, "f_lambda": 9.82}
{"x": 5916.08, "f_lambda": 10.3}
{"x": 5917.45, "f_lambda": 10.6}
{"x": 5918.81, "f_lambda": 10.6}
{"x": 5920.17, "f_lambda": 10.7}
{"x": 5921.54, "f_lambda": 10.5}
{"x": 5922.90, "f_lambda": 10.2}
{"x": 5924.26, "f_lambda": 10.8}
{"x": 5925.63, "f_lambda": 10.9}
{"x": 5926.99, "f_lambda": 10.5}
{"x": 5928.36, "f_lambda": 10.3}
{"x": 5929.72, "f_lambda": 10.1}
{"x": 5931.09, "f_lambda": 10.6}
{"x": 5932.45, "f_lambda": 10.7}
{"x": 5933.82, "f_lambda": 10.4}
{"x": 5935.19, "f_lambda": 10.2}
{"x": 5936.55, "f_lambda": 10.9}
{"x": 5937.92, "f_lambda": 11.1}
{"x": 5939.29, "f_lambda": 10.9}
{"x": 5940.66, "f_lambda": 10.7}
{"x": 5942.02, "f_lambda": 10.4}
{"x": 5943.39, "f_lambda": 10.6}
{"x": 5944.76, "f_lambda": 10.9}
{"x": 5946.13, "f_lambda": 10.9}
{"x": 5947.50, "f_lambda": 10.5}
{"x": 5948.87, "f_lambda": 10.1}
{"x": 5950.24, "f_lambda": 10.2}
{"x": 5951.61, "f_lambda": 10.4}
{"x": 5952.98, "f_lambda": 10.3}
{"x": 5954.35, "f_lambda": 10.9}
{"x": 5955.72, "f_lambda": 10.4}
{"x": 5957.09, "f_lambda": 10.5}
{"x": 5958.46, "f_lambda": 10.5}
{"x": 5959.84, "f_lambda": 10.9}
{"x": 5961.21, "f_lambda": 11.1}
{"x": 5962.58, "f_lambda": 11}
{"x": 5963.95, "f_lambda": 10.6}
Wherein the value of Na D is 4.3 Ang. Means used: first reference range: 10.6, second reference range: 10.6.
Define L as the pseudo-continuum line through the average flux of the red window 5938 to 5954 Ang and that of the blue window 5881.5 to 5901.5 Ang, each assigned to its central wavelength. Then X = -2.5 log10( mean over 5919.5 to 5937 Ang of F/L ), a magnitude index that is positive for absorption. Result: -0.07 mag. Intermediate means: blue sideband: 8.36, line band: 10.5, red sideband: 10.6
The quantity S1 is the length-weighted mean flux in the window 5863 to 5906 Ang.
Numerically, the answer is 9.51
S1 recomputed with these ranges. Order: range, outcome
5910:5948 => 10.6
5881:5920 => 9.4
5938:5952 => 10.6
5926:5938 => 10.5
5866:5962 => 10.1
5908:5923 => 10.5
